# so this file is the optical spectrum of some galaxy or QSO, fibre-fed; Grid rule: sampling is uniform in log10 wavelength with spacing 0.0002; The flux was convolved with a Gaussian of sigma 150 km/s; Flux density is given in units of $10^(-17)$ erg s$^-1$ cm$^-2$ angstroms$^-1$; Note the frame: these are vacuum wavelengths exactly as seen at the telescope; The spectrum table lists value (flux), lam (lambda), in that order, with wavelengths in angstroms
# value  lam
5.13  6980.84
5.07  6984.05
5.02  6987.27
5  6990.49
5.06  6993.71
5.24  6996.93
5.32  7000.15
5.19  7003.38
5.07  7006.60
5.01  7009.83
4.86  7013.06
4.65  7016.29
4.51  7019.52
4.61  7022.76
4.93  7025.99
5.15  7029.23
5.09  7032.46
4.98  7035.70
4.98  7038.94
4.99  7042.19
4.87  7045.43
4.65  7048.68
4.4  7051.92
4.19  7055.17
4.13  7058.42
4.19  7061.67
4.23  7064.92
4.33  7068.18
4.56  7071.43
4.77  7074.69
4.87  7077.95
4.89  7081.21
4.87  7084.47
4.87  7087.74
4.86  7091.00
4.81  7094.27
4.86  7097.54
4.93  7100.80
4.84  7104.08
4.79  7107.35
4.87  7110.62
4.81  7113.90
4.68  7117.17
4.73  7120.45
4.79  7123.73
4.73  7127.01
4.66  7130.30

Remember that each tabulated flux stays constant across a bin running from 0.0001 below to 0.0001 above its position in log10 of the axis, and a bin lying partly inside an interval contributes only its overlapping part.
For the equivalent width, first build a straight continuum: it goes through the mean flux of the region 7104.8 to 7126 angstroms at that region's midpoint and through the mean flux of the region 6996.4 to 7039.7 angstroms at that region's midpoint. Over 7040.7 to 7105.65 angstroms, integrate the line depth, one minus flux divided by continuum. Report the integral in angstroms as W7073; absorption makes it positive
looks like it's 2.7 angstroms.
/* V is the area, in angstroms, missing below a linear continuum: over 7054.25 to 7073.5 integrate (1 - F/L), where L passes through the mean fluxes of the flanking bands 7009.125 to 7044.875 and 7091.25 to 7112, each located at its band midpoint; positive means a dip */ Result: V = 2.3 angstroms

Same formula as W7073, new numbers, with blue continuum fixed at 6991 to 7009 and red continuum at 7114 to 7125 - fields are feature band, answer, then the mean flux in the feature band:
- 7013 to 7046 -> 1.2 angstroms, 4.88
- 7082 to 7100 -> -0.1 angstroms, 4.86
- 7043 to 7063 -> 2.2 angstroms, 4.43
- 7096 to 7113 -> -0.2 angstroms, 4.86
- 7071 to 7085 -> 0.2 angstroms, 4.81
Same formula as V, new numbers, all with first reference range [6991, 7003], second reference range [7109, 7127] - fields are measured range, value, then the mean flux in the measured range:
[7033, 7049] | 0.3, 4.92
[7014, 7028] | 1.1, 4.7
